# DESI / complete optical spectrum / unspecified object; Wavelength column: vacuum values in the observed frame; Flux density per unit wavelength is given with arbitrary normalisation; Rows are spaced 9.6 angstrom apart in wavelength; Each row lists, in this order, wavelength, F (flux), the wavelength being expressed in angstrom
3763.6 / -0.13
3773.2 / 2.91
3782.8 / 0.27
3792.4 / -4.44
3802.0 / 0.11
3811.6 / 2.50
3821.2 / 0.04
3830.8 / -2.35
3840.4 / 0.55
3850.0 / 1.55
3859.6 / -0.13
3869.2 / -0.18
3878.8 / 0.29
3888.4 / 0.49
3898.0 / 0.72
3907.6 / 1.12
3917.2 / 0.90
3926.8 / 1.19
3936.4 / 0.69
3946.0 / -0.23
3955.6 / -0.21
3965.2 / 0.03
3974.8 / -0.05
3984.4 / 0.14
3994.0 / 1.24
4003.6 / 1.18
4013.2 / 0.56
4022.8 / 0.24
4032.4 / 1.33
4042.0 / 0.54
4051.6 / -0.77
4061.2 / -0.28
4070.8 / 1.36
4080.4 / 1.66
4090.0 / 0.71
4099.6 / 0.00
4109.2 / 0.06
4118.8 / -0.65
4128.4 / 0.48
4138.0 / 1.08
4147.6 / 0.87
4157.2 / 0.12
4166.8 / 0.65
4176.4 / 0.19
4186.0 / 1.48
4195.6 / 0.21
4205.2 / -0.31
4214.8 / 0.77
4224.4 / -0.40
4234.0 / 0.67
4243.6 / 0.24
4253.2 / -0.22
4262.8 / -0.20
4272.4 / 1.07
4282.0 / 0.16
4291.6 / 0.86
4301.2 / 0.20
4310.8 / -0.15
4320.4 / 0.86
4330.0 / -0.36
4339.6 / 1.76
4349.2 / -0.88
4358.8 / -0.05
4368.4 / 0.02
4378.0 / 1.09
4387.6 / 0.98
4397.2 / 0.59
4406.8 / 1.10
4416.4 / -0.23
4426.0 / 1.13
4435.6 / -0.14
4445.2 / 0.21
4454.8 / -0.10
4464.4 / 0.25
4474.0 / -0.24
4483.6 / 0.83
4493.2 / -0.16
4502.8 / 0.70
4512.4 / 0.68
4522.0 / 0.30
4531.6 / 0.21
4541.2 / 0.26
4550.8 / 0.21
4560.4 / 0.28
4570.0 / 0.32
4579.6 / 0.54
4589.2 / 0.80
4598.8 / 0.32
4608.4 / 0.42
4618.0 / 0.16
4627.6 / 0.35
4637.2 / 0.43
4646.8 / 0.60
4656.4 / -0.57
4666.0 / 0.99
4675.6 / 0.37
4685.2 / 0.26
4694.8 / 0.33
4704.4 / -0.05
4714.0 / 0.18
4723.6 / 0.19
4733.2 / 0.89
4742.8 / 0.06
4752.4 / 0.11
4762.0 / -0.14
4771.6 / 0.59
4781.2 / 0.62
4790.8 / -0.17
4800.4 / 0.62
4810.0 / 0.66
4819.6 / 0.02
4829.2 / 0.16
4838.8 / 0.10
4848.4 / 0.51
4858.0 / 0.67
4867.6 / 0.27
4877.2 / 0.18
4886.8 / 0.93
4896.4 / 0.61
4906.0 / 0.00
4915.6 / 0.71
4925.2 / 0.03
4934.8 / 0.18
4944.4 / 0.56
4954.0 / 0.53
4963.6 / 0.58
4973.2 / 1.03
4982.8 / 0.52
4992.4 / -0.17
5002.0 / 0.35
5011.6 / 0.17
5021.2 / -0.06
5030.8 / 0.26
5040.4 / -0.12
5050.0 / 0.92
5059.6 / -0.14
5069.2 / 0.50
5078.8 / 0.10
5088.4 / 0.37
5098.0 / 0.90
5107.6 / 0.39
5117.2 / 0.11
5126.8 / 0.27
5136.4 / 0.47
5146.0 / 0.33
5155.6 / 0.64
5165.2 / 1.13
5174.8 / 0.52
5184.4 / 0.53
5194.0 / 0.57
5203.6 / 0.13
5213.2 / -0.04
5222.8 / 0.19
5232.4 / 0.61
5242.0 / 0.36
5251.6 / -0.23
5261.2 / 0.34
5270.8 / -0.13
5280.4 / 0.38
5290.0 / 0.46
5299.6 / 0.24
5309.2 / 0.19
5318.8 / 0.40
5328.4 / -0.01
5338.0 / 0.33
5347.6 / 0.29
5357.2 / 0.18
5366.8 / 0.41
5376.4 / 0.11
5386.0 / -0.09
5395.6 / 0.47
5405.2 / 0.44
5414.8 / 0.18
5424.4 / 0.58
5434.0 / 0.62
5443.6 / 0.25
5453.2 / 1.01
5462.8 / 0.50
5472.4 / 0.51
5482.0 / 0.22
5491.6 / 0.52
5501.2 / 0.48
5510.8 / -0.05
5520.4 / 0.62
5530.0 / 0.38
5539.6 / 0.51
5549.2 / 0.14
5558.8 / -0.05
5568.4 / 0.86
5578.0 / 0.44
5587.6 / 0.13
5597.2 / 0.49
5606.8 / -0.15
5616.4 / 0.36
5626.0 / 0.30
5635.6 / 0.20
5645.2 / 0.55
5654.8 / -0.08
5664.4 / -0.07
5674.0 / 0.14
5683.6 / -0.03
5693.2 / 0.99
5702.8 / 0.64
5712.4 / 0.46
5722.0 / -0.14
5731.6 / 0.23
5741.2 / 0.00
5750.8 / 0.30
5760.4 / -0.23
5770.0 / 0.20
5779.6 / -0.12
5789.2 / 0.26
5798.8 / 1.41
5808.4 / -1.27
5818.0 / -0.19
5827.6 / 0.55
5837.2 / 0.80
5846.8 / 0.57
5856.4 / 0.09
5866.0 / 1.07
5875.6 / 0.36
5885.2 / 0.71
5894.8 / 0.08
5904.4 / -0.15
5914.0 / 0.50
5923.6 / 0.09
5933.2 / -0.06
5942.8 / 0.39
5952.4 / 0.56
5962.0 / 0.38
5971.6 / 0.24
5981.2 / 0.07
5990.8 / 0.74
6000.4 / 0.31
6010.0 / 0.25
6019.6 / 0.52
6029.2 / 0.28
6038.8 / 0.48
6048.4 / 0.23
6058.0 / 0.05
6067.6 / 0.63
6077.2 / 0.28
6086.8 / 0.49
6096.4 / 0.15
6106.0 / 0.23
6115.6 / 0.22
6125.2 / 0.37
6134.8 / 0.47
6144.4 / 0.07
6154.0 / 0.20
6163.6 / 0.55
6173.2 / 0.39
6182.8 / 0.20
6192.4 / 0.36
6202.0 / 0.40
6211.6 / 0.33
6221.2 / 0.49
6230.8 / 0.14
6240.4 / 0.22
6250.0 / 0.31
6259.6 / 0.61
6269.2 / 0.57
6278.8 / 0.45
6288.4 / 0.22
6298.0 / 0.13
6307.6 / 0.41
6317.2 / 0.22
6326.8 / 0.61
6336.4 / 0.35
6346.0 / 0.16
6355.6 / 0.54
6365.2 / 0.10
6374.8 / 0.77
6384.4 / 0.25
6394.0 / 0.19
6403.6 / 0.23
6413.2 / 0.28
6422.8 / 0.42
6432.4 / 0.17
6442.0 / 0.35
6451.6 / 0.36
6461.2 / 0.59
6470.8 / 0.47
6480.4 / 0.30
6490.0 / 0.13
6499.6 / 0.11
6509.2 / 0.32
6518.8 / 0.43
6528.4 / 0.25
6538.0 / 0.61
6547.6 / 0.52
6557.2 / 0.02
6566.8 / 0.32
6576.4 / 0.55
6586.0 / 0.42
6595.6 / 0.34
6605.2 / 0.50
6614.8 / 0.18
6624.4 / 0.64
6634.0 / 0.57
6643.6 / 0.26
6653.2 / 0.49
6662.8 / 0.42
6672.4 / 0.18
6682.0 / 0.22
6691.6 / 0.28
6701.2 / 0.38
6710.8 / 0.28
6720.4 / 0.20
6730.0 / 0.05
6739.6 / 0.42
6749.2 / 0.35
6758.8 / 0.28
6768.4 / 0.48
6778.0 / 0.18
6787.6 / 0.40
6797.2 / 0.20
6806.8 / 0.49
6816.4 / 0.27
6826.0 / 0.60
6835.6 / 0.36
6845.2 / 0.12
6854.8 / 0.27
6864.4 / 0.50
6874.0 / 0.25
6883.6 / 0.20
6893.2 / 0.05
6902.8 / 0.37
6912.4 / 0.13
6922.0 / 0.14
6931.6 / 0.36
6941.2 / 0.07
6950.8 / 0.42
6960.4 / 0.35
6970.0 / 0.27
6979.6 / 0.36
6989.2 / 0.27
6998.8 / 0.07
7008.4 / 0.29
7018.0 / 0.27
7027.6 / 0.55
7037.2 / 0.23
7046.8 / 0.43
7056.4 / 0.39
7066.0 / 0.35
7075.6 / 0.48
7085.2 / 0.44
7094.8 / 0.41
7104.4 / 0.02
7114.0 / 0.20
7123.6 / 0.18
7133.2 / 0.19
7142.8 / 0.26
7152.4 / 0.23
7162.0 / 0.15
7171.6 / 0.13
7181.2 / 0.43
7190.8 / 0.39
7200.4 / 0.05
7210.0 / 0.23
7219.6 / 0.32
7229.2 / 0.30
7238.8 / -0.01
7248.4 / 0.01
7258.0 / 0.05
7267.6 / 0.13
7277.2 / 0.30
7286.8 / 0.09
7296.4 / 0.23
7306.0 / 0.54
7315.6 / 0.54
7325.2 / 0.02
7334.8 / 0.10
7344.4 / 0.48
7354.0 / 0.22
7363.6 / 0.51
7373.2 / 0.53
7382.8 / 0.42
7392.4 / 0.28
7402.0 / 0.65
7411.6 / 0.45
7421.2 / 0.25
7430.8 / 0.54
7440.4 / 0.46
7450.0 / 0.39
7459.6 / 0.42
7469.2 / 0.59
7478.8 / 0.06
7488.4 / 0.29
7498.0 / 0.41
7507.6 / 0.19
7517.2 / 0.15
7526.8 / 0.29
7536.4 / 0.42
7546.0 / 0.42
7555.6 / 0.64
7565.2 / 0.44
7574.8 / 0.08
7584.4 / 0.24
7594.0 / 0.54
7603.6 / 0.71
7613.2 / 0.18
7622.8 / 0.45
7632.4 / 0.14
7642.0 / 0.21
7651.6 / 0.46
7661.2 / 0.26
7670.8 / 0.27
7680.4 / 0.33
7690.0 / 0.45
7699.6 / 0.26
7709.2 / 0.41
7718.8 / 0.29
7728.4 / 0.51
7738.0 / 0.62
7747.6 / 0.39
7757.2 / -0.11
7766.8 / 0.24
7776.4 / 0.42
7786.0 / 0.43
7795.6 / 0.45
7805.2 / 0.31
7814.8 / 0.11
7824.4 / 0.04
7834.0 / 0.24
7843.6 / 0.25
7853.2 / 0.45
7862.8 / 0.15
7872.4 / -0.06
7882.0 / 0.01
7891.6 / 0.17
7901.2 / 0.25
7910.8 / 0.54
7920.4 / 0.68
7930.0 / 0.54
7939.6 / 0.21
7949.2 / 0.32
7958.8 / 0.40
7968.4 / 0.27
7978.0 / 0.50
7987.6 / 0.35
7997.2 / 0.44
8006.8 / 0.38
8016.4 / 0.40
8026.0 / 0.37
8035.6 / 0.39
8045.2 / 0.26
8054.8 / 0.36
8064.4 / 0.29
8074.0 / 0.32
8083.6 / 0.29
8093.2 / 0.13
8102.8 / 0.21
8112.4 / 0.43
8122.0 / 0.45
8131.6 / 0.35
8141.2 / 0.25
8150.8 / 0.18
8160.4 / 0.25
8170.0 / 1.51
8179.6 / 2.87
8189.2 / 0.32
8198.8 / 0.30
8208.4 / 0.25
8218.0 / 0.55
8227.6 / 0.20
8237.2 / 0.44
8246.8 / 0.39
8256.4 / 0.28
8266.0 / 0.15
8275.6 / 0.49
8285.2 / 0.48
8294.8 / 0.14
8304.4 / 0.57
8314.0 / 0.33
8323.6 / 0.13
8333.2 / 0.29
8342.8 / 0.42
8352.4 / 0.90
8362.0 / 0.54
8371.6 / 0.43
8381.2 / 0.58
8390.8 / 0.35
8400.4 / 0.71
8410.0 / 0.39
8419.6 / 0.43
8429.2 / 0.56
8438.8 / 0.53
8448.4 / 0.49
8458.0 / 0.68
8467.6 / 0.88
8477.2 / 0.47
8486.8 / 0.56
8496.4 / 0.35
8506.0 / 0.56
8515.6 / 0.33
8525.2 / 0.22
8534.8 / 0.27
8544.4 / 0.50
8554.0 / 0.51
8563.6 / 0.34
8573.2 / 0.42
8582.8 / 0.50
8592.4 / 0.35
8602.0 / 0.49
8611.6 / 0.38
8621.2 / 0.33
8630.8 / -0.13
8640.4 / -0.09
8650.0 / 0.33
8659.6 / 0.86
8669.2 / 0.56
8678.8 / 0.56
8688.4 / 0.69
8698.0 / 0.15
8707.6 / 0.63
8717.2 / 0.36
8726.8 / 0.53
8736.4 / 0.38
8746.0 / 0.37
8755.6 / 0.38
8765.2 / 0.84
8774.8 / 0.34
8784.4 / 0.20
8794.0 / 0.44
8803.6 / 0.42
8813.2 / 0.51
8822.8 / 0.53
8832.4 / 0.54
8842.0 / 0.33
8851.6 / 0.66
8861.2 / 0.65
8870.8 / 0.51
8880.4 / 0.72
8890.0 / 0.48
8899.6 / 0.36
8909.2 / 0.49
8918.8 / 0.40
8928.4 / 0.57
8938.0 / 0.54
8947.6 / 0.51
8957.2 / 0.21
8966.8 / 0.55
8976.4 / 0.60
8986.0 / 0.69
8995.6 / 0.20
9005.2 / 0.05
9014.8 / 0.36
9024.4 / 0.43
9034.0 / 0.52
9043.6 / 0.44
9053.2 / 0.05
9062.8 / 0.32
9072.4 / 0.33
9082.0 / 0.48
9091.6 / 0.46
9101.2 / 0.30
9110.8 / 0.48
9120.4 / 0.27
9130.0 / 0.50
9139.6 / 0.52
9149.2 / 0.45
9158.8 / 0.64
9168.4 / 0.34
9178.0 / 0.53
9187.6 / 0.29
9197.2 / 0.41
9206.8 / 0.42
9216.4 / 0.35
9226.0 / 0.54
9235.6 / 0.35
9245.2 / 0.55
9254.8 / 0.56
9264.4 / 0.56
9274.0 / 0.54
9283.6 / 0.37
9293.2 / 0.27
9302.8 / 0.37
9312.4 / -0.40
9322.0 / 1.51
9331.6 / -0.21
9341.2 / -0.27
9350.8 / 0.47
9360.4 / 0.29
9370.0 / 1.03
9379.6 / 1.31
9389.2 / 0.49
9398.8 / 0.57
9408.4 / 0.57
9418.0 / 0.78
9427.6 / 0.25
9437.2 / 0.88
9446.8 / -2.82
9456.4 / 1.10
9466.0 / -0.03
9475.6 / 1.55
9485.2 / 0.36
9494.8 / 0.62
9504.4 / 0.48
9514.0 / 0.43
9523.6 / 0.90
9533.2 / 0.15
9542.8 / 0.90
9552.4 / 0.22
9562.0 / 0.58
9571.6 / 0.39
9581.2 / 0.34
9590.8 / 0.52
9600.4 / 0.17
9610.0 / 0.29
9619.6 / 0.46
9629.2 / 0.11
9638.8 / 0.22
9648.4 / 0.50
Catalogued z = 1.19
